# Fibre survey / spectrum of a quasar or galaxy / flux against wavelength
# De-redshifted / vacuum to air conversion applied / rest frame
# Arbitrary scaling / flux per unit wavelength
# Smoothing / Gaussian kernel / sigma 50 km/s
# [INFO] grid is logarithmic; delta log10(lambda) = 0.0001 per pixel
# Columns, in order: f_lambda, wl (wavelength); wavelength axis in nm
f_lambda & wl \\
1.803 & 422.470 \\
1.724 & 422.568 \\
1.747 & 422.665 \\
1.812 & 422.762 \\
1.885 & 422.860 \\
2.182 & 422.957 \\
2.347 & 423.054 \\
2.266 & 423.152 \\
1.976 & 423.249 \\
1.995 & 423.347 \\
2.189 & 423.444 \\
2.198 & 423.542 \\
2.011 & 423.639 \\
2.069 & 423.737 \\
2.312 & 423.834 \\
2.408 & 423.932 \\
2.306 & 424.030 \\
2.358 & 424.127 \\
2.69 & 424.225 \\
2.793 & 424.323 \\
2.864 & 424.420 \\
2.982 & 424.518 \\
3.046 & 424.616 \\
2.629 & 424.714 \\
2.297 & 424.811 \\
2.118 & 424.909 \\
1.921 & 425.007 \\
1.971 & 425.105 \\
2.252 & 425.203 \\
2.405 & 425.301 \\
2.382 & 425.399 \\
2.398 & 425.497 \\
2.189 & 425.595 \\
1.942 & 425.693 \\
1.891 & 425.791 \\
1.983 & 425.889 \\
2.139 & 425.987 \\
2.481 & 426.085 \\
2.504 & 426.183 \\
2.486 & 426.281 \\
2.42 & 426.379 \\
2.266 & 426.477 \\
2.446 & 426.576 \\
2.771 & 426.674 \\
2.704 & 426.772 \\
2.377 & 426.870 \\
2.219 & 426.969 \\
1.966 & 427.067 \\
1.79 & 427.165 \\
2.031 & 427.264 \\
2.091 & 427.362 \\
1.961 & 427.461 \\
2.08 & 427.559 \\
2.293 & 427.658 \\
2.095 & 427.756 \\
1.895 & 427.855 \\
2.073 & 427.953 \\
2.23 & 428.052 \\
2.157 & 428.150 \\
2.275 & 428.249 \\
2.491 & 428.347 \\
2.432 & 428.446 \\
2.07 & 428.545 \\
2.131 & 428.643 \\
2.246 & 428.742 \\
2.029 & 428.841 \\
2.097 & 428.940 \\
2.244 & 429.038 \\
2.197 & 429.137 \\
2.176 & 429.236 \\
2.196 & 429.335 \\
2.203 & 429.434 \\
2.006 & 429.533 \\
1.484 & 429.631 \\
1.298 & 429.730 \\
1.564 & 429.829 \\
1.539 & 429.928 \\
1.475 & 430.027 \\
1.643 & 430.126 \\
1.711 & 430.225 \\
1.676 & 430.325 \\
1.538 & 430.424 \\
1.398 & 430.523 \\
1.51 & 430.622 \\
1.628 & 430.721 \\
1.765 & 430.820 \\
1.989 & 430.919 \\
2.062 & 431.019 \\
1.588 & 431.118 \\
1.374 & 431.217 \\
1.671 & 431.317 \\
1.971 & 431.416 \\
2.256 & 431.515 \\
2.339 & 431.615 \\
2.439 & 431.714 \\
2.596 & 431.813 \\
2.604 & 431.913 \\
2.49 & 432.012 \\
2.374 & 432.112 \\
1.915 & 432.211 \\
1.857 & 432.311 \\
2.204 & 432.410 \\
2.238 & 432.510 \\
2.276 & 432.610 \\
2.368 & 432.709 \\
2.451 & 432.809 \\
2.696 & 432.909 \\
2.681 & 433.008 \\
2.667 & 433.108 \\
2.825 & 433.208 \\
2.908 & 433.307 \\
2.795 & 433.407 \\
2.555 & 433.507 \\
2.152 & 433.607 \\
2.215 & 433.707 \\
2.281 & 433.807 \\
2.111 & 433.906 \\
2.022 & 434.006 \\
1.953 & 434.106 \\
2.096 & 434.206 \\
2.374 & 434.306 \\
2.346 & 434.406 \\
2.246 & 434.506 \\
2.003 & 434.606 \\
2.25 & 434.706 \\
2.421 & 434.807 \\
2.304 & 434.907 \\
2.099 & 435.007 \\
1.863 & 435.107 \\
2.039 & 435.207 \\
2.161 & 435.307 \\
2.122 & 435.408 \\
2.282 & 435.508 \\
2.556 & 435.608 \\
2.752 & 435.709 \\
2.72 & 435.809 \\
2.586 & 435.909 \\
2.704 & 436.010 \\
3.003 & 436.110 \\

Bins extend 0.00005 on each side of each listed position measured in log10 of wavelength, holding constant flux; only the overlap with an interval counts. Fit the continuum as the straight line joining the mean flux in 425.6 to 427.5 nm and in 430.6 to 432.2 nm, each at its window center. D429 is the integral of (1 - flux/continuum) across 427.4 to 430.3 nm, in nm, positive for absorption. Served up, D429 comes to 0.19 nm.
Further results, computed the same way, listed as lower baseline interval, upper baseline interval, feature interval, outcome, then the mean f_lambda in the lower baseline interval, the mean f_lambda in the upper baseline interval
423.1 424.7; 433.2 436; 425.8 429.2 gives 0.23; 2.41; 2.32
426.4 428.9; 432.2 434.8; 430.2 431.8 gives 0.32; 2.21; 2.33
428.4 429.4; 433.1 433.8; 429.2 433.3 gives 0.62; 2.18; 2.56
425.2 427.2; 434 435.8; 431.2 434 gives -0.11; 2.29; 2.23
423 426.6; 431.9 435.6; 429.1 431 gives 0.47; 2.32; 2.3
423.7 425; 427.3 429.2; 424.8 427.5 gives 0.14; 2.51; 2.16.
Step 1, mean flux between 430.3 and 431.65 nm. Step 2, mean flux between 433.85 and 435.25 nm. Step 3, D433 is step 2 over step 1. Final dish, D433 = 1.22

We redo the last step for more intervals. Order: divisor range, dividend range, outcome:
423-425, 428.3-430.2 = 0.83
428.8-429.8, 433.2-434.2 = 1.18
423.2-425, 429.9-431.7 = 0.73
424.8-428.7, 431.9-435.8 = 1.05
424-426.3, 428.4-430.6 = 0.79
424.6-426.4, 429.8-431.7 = 0.76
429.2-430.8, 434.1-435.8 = 1.33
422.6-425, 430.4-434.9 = 0.95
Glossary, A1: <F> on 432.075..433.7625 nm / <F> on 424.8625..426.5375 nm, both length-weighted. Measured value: 1.1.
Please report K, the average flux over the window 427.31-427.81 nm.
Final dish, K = 2.1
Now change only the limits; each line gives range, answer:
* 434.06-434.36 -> 2.15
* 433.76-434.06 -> 2.14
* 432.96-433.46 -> 2.77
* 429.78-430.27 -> 1.59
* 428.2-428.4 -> 2.39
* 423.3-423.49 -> 2.1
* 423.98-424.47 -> 2.6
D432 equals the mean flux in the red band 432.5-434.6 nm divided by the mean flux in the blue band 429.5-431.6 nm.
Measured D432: 1.42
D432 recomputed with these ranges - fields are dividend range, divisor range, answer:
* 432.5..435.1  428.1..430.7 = 1.23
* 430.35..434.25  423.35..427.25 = 0.93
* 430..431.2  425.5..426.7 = 0.73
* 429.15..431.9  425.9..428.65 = 0.82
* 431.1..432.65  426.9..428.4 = 1.02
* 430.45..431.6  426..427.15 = 0.73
